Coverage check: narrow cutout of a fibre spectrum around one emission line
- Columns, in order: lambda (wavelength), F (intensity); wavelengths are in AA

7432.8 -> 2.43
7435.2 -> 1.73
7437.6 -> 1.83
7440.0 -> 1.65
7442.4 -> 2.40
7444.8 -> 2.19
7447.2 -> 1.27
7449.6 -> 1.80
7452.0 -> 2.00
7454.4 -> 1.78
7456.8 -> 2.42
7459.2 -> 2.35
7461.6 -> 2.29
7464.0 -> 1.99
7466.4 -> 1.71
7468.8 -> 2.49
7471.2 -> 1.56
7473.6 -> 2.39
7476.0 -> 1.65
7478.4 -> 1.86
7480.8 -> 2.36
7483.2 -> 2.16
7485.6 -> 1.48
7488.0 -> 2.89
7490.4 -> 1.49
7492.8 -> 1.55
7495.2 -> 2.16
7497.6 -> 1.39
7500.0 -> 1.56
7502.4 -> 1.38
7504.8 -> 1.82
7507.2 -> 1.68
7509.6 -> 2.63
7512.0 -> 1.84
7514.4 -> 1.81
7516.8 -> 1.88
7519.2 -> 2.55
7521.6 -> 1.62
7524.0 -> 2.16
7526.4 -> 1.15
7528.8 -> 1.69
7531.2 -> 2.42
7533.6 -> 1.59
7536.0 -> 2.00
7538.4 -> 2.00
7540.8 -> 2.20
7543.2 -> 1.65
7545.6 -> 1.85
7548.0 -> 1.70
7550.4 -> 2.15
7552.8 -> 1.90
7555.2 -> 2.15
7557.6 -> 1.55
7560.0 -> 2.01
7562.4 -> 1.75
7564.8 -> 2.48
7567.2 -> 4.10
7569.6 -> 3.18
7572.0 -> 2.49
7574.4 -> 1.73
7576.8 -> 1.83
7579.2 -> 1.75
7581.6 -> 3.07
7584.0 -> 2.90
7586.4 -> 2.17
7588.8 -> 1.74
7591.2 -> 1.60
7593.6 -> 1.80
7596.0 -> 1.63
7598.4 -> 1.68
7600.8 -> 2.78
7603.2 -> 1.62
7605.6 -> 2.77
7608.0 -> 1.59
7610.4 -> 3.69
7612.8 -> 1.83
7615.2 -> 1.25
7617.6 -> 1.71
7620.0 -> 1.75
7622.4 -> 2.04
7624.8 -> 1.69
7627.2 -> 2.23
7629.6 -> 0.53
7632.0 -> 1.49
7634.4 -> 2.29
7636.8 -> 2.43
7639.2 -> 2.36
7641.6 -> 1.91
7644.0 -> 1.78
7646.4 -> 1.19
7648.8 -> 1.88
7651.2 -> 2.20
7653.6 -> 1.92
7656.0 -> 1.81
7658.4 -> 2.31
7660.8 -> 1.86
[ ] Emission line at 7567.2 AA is [S II] 6716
